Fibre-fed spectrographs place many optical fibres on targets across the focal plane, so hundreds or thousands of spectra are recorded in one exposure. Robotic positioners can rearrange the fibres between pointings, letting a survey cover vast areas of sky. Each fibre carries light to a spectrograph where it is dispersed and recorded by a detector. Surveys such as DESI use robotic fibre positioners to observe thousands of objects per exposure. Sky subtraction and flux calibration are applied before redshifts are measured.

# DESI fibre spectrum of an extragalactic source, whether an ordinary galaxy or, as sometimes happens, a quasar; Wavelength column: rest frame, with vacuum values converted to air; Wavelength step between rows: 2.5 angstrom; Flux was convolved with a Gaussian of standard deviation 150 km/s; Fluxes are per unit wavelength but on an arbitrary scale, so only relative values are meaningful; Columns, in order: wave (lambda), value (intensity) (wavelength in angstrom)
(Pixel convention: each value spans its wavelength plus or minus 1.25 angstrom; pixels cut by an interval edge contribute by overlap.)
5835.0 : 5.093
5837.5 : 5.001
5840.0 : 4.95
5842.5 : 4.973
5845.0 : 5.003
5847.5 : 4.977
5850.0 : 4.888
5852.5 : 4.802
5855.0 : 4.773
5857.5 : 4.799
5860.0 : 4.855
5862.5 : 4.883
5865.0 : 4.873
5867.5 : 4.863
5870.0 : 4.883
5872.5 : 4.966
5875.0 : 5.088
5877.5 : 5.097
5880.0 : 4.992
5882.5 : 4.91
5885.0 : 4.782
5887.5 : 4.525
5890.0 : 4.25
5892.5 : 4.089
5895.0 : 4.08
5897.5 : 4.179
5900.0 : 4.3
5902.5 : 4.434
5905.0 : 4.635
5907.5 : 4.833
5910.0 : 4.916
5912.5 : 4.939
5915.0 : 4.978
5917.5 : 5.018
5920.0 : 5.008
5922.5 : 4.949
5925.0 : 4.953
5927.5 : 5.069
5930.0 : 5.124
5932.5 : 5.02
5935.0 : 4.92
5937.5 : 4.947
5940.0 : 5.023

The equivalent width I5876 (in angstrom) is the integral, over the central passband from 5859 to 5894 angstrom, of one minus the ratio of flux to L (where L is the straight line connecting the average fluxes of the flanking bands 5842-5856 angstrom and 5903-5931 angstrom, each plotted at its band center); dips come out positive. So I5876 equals 0.9 angstrom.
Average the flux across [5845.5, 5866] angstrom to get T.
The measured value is 4.86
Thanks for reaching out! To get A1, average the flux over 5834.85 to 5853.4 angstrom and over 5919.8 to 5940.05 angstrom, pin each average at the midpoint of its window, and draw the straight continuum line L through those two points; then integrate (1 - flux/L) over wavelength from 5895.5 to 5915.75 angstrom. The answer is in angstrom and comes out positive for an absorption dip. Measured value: 1.5 angstrom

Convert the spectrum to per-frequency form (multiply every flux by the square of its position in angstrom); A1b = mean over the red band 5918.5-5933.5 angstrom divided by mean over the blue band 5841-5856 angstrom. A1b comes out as 1.05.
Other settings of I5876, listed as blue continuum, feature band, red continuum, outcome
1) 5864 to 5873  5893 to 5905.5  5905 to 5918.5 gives 1.6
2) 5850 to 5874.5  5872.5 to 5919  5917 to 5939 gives 2.4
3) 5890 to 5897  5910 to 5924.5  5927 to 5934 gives -0.8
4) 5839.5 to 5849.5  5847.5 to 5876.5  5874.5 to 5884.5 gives 0.6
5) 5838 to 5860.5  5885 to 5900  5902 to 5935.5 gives 1.9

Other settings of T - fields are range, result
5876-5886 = 4.95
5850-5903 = 4.7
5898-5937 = 4.86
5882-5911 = 4.48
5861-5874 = 4.9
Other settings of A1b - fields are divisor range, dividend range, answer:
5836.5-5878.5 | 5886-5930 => 0.97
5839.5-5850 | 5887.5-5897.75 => 0.86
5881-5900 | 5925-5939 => 1.15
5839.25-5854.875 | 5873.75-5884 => 1.03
